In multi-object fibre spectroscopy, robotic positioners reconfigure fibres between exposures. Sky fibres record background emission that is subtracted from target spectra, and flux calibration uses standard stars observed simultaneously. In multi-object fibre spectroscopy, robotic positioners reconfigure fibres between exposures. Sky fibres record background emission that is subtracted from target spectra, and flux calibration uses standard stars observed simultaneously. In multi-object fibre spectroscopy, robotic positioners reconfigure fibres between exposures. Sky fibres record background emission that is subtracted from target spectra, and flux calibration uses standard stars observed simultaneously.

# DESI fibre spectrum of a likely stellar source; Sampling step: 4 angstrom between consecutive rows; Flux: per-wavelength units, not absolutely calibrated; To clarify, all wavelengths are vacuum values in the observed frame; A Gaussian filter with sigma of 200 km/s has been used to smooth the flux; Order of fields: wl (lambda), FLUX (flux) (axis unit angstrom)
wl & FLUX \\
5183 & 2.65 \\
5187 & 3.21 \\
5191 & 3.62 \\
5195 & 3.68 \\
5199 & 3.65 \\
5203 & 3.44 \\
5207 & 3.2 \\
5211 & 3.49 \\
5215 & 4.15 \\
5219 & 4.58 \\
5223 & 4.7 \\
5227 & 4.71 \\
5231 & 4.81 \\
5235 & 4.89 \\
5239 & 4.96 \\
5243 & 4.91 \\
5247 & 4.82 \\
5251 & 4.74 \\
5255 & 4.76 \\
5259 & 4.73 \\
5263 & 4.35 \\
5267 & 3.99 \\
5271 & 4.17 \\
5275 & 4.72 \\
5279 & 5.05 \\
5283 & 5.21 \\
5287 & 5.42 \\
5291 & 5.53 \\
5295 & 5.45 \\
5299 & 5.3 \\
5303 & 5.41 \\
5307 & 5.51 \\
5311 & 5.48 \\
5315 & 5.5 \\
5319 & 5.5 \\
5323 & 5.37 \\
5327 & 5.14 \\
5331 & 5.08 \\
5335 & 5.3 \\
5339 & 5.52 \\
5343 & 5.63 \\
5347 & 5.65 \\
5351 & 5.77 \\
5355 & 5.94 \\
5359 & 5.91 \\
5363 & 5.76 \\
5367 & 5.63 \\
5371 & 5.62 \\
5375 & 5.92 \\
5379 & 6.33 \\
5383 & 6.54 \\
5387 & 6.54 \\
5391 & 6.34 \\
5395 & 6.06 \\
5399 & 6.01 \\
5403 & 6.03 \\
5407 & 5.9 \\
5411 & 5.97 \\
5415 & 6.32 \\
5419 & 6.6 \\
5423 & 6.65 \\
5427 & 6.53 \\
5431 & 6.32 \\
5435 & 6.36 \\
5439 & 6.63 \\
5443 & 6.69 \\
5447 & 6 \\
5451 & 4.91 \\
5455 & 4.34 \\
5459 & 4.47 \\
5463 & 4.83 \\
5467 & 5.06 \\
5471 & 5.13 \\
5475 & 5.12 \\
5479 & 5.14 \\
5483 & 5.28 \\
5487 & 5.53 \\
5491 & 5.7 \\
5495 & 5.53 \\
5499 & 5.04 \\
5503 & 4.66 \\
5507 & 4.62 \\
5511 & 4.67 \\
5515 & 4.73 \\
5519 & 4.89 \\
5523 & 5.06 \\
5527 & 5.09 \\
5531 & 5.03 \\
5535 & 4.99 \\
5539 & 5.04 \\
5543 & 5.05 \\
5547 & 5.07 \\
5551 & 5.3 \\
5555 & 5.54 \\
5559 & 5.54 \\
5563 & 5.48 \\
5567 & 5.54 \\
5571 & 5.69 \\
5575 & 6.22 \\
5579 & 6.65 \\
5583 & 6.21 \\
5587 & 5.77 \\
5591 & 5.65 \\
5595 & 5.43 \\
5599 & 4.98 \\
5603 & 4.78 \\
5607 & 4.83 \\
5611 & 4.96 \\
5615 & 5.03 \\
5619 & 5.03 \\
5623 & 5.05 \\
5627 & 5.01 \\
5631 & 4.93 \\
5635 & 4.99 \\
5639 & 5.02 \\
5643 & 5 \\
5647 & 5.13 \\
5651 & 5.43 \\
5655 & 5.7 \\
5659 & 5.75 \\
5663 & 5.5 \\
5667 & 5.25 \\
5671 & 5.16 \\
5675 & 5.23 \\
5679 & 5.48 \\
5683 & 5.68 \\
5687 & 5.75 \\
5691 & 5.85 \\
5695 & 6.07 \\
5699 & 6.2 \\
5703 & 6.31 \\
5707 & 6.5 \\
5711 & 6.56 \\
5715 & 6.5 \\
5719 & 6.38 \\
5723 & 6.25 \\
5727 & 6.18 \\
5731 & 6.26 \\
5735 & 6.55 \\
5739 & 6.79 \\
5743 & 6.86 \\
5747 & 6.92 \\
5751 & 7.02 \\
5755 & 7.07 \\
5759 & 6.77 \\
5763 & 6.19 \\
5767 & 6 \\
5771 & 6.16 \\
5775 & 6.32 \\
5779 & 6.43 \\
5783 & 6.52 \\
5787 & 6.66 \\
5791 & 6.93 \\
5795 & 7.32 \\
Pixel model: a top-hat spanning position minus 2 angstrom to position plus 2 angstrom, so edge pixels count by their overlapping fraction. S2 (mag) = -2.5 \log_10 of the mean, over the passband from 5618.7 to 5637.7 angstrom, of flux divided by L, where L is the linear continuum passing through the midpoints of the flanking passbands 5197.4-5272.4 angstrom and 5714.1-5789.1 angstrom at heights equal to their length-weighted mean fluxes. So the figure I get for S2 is 0.20 mag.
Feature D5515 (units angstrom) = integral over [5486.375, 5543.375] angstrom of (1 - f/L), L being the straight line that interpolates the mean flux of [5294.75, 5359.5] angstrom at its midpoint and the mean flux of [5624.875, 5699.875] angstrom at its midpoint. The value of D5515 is 4.38 angstrom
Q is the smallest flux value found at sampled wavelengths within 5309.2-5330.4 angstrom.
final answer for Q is 5.14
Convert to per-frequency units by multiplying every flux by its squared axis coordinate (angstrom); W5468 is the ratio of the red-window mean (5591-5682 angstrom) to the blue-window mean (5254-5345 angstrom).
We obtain 1.14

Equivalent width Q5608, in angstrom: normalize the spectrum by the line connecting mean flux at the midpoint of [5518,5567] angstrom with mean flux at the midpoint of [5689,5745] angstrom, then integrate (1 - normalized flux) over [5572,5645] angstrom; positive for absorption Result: 4.1 angstrom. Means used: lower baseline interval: 5.19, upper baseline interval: 6.38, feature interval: 5.31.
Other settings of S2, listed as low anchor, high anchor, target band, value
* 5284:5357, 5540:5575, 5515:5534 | 0.10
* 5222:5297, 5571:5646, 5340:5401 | -0.19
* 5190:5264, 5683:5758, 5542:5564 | 0.08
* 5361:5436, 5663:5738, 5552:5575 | 0.09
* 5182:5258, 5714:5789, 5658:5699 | 0.11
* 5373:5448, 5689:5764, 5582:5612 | 0.21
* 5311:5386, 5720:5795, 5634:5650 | 0.24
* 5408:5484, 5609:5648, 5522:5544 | 0.07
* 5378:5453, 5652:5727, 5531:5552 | 0.20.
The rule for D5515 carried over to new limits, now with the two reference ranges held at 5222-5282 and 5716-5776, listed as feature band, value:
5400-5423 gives -4.0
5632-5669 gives 5.2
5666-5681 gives 2.3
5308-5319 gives -1.3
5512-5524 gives 1.7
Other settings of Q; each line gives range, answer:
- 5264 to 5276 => 3.99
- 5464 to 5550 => 4.62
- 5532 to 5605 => 4.78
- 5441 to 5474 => 4.34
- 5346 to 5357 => 5.65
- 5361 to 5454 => 4.91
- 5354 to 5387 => 5.62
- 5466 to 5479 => 5.06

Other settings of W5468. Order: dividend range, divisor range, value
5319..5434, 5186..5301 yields 1.39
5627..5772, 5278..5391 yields 1.21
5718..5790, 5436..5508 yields 1.37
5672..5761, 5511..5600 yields 1.24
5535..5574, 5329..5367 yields 1.03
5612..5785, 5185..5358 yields 1.43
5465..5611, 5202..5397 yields 1.11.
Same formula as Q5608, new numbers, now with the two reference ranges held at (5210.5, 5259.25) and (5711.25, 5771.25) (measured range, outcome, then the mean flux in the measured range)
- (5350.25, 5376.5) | -3.32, 5.79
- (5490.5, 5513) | 2.62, 4.99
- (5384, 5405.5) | -3.88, 6.21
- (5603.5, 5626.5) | 4.18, 4.97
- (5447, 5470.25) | 2.71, 4.85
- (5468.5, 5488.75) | 1.22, 5.23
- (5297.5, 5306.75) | -0.89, 5.39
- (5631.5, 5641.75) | 1.93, 4.99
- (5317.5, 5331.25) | -0.80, 5.29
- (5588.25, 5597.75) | 0.75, 5.51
